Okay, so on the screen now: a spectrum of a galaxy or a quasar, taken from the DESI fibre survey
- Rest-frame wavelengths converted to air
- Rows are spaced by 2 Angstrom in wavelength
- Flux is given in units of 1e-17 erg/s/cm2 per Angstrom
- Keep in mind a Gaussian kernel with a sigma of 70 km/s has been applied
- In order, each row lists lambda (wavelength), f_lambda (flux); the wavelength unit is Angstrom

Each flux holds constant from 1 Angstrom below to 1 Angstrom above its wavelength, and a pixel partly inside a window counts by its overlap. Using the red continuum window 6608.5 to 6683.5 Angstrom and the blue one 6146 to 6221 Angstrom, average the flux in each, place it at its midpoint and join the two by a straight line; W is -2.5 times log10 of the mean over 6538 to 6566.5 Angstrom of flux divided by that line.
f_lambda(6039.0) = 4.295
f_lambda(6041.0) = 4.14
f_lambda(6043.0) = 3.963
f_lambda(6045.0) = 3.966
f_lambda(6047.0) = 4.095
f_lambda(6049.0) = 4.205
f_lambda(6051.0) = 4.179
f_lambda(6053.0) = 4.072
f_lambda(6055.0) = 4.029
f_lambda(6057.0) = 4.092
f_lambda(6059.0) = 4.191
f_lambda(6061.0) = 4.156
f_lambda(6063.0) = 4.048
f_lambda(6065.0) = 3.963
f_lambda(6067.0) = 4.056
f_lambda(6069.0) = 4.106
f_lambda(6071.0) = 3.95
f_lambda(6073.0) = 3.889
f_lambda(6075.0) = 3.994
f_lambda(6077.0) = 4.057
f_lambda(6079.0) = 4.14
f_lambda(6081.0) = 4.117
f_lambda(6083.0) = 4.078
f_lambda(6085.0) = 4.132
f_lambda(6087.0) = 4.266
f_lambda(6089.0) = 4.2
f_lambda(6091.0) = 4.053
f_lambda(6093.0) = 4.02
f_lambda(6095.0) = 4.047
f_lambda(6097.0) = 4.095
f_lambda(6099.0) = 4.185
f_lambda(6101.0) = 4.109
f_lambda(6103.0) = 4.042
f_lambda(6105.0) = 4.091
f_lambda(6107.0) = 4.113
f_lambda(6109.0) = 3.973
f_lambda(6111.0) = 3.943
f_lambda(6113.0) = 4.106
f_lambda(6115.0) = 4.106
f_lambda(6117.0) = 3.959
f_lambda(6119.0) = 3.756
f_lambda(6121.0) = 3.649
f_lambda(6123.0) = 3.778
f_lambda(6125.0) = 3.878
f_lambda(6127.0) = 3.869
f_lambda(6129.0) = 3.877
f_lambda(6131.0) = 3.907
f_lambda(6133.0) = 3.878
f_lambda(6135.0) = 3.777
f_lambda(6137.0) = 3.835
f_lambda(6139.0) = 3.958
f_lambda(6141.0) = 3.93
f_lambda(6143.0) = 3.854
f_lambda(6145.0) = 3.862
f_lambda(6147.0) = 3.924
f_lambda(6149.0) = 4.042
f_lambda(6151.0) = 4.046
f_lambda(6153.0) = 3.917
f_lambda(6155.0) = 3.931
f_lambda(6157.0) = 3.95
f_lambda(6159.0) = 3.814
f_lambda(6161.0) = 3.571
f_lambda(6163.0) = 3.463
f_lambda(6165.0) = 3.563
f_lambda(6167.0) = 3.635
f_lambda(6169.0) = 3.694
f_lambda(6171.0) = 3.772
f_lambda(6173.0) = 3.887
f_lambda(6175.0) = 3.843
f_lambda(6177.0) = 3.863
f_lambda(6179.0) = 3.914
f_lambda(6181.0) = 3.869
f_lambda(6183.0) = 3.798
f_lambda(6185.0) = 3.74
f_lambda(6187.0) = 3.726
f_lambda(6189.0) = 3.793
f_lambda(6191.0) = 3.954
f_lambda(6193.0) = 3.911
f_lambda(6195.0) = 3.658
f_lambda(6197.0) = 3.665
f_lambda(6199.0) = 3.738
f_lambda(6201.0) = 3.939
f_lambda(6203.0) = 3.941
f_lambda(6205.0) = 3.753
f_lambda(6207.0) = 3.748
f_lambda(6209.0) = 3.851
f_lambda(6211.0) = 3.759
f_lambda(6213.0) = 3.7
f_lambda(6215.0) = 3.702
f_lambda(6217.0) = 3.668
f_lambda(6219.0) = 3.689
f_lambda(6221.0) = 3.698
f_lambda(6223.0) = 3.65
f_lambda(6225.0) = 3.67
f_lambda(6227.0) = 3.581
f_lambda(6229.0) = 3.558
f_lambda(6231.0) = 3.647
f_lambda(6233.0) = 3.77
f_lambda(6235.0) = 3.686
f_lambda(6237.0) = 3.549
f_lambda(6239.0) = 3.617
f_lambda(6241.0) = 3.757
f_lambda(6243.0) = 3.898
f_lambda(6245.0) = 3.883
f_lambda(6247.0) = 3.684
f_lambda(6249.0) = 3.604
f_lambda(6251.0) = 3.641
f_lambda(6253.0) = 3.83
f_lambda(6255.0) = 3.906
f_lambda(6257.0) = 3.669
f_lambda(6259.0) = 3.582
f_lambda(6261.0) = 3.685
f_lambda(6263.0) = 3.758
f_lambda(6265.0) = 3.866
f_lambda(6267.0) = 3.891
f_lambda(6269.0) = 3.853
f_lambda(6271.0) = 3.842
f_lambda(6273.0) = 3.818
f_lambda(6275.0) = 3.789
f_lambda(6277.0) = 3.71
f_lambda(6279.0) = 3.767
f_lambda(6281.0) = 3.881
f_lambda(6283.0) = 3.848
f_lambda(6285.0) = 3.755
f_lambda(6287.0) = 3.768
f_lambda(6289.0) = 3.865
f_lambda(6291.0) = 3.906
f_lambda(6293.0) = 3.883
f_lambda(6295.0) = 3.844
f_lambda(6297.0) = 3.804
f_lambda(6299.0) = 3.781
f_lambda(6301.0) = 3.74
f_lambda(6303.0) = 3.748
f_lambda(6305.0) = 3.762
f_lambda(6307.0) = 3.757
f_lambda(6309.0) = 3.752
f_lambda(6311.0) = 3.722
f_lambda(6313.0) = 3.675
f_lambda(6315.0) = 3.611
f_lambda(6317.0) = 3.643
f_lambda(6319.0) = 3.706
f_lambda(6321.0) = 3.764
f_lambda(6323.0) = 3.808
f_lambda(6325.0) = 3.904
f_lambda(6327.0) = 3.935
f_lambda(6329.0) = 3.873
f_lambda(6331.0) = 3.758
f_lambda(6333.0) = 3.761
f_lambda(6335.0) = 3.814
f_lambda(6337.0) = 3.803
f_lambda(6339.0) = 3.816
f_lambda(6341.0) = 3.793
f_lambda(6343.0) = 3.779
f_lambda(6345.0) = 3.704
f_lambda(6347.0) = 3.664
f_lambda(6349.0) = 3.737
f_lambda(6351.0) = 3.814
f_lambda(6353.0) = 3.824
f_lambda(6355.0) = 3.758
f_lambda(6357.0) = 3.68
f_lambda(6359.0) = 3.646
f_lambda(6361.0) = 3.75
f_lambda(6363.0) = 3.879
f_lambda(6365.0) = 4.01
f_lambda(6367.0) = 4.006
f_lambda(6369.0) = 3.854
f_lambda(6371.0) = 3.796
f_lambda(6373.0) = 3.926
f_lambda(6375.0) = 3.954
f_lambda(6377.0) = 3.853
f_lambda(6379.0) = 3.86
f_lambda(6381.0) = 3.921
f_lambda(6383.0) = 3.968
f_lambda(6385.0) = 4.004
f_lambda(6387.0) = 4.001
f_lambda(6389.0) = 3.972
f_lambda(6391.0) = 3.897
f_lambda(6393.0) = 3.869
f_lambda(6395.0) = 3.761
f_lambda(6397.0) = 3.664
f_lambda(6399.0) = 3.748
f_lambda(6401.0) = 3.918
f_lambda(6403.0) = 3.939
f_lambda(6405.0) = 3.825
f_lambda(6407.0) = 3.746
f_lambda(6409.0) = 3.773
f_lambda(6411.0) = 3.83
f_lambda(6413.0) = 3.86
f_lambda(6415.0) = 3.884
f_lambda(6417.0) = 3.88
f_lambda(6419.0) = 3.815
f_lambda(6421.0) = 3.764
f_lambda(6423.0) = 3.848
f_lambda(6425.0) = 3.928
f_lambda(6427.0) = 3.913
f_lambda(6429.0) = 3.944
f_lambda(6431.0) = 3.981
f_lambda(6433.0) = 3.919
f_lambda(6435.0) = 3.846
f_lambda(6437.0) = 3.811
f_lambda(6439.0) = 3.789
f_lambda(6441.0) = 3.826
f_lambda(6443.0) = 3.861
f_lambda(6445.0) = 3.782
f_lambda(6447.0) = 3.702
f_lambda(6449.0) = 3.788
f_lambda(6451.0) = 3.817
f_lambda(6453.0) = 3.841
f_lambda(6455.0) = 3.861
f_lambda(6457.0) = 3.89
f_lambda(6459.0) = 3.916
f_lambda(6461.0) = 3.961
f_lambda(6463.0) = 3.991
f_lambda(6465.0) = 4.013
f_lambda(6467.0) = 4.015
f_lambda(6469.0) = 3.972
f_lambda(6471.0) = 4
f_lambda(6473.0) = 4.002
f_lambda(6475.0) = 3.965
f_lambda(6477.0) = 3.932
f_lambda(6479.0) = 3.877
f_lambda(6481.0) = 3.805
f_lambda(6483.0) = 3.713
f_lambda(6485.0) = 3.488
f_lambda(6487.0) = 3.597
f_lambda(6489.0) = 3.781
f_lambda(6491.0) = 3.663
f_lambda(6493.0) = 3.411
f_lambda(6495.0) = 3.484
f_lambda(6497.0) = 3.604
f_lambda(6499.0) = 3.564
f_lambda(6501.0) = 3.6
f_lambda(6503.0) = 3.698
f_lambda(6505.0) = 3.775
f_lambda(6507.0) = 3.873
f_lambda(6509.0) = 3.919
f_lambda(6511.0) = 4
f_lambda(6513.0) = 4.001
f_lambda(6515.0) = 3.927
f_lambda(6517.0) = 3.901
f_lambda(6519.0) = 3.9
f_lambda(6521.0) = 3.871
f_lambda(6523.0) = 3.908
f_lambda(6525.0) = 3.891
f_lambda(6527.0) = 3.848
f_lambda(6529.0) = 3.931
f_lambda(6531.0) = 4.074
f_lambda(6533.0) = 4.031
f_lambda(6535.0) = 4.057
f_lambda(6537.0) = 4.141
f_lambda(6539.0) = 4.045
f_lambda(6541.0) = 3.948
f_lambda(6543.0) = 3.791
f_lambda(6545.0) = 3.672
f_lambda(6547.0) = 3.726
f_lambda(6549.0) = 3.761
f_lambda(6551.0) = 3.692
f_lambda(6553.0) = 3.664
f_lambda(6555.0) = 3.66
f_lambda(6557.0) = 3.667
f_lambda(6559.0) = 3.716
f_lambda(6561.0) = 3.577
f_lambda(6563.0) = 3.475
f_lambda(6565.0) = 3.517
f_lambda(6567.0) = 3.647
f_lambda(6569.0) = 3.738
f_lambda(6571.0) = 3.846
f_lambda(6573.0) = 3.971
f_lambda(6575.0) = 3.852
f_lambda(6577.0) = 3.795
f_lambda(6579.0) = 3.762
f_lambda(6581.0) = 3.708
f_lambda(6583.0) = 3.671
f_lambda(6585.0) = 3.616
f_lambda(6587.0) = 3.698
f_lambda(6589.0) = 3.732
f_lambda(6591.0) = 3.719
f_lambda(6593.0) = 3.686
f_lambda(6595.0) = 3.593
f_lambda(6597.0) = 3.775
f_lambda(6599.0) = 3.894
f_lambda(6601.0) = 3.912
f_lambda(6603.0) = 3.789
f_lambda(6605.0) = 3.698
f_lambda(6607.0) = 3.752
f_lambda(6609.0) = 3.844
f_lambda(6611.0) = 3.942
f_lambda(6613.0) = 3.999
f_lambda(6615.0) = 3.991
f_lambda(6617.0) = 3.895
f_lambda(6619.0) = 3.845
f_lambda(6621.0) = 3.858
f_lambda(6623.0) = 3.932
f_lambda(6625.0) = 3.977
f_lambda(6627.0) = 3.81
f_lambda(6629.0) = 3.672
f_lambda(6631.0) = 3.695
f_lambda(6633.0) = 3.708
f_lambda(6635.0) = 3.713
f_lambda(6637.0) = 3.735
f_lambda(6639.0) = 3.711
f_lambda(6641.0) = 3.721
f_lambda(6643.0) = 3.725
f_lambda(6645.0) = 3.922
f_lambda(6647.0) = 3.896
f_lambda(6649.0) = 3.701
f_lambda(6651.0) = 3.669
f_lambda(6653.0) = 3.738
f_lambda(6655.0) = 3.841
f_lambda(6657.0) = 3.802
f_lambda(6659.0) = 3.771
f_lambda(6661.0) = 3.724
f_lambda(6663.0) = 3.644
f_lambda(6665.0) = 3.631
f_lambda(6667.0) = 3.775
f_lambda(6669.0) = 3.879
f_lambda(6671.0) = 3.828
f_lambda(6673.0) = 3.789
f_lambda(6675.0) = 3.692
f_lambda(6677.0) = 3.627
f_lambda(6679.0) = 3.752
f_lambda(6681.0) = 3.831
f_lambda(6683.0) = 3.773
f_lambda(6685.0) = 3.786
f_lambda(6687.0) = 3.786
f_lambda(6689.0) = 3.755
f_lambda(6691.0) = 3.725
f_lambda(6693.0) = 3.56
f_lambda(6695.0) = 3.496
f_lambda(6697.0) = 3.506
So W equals 0.02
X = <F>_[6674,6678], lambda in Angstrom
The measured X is 3.66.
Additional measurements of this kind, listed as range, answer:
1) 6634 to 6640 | 3.72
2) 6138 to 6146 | 3.9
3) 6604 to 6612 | 3.81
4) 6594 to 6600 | 3.75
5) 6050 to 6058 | 4.09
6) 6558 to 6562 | 3.65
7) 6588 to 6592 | 3.73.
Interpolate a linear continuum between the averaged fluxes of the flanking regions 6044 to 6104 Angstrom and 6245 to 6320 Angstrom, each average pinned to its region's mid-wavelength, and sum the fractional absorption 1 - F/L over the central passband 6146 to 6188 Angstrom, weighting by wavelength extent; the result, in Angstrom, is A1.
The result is 1.4 Angstrom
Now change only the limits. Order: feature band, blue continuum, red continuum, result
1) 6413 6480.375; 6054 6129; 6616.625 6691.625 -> -0.37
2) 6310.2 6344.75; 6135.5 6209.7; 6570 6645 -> 0.33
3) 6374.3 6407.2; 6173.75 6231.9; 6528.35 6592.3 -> -0.96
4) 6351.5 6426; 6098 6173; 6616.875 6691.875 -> -0.48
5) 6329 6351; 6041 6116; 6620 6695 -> 0.91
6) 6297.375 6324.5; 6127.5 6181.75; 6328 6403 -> 0.72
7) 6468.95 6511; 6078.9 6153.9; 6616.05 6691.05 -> 0.96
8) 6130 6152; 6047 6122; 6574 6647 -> 0.65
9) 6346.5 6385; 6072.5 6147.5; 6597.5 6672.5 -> 0.52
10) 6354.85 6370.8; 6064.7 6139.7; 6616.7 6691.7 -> 0.27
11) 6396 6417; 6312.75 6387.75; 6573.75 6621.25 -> -0.05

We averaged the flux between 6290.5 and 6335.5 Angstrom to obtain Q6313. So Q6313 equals 3.78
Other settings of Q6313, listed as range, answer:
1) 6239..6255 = 3.76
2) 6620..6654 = 3.78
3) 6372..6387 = 3.93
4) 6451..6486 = 3.89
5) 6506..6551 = 3.91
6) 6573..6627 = 3.81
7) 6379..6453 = 3.86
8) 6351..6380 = 3.84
